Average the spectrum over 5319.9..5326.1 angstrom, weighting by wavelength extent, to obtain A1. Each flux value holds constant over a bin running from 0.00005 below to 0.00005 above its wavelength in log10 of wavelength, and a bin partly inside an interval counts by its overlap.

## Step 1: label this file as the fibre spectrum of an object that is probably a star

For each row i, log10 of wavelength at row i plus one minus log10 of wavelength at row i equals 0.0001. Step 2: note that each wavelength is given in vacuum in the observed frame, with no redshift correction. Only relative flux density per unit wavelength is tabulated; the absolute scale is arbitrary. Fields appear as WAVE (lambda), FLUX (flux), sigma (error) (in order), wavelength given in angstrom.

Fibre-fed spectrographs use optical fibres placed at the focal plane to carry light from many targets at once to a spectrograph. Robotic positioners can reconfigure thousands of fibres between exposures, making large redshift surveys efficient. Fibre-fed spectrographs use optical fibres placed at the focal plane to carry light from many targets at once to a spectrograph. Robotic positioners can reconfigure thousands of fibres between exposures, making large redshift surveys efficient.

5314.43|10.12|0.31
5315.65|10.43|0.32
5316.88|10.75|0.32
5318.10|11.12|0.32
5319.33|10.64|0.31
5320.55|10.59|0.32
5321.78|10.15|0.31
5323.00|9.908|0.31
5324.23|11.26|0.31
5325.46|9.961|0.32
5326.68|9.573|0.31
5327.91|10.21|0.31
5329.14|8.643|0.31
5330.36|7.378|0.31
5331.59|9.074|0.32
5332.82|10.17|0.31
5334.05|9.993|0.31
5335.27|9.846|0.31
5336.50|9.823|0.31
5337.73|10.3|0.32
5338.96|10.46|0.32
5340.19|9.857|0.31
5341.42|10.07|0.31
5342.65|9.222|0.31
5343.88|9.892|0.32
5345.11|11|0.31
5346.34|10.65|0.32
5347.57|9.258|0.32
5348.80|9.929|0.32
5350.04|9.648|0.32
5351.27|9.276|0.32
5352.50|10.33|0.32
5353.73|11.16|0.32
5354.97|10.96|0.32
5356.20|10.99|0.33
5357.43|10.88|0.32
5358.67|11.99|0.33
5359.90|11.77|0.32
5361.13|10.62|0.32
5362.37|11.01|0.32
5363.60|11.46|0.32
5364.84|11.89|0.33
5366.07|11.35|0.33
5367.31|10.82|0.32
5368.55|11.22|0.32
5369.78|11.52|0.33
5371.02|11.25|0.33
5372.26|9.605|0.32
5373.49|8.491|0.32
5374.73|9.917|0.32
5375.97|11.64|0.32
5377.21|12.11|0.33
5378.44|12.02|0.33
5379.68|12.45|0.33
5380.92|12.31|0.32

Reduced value 10.4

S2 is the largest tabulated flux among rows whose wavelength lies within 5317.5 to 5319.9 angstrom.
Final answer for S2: 11.12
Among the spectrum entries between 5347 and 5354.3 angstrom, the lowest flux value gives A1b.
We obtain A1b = 9.258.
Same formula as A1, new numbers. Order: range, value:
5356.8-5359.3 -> 11.4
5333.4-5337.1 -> 9.9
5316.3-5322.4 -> 10.7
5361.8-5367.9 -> 11.3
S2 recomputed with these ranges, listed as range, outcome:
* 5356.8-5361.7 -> 11.99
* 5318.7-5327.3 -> 11.26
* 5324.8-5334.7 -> 10.21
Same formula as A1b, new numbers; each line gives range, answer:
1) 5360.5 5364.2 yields 10.62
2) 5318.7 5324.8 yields 9.908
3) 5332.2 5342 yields 9.823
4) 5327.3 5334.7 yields 7.378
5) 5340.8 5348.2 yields 9.222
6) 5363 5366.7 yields 11.35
